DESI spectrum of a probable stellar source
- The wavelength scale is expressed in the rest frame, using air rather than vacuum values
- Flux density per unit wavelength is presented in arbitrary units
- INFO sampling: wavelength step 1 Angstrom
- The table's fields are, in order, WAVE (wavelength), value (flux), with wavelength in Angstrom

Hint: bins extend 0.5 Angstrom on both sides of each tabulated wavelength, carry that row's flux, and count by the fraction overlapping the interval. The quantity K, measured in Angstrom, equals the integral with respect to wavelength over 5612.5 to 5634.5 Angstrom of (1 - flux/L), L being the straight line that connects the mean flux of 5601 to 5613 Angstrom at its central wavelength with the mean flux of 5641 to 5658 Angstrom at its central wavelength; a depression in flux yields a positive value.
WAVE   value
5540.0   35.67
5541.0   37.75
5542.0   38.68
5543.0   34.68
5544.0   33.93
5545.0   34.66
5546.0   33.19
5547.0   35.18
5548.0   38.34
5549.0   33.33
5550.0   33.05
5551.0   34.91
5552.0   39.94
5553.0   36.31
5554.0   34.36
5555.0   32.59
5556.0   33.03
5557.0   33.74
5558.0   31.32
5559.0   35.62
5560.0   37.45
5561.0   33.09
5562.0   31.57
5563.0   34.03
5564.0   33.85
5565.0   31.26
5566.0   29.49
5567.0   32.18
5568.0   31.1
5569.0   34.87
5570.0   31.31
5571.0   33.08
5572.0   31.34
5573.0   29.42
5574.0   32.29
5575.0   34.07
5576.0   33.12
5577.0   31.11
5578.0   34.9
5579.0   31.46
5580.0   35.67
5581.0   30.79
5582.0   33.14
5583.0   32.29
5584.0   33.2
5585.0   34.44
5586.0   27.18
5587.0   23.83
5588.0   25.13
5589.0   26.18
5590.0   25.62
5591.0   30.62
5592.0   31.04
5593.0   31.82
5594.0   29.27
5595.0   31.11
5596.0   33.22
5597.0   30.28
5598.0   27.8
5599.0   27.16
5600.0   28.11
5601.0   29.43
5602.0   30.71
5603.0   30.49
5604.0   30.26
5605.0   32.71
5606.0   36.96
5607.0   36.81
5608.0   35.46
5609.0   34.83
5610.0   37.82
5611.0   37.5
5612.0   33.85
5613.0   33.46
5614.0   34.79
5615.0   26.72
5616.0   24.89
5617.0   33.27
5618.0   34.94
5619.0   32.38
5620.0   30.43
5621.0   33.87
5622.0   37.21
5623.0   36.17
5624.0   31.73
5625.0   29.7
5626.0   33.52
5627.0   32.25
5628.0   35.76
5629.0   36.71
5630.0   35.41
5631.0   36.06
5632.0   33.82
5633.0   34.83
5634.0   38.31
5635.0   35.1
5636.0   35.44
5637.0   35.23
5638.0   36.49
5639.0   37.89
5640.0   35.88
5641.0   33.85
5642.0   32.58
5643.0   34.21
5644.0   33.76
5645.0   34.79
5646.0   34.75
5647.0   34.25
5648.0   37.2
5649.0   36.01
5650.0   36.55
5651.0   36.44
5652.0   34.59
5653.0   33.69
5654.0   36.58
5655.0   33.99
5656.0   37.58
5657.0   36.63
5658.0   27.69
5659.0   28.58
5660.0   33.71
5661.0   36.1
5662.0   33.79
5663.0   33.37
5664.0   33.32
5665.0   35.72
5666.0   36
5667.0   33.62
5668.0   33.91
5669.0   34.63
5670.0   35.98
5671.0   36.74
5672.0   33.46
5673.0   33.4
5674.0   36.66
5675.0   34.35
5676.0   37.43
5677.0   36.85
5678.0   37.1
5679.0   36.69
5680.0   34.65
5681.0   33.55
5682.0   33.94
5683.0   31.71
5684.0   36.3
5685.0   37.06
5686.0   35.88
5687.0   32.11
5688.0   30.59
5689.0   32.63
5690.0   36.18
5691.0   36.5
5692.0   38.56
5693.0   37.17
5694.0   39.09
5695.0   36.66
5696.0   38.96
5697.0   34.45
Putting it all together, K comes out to 0.6 Angstrom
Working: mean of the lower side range 34.1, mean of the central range 33.5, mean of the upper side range 35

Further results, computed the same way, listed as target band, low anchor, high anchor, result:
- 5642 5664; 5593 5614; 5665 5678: 0.1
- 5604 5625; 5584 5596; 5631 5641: -0.6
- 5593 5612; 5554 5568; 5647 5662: 0.8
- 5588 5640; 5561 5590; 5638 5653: 1.1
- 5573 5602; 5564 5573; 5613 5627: 1.4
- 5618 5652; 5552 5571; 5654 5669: -1.0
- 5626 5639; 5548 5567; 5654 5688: -0.4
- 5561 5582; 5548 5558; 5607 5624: 1.2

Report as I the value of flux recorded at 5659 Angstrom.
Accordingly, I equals 28.58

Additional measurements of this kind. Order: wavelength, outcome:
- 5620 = 30.43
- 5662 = 33.79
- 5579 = 31.46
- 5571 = 33.08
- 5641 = 33.85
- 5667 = 33.62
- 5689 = 32.63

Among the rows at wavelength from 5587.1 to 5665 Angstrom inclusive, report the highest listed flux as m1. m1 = 38.31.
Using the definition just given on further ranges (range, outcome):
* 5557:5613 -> 37.82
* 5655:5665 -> 37.58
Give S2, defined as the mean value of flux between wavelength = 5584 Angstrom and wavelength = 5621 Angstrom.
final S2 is 31.2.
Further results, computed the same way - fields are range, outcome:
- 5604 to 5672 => 34.4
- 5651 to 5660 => 33.8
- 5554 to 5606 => 31.4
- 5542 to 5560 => 34.8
